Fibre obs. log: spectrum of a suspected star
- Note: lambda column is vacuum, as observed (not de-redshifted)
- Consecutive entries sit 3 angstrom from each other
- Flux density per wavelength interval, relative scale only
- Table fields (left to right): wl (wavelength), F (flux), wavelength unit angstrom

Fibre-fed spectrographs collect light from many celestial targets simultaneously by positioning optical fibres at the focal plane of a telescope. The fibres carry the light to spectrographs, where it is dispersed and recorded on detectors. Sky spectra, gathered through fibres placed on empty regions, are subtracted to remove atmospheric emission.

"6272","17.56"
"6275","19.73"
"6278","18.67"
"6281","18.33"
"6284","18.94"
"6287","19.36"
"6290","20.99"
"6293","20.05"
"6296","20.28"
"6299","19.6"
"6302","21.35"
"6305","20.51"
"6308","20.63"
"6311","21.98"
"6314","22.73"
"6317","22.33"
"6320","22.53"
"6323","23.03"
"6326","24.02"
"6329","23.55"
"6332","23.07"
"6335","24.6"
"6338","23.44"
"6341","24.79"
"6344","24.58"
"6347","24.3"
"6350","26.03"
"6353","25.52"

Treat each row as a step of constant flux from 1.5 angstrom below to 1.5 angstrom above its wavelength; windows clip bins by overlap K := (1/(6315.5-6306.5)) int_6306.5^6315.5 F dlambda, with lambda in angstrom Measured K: 21.8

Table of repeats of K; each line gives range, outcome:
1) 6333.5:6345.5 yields 24.4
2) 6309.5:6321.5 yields 22.4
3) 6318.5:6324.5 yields 22.8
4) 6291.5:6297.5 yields 20.2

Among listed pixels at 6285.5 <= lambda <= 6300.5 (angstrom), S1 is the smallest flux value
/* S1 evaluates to 19.36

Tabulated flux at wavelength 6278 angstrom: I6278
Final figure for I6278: 18.67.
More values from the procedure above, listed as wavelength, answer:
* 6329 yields 23.55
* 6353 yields 25.52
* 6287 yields 19.36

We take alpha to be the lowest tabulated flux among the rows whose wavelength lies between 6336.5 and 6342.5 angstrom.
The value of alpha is 23.44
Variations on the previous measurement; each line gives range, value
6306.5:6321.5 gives 20.63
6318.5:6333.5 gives 22.53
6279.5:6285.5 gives 18.33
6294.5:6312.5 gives 19.6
